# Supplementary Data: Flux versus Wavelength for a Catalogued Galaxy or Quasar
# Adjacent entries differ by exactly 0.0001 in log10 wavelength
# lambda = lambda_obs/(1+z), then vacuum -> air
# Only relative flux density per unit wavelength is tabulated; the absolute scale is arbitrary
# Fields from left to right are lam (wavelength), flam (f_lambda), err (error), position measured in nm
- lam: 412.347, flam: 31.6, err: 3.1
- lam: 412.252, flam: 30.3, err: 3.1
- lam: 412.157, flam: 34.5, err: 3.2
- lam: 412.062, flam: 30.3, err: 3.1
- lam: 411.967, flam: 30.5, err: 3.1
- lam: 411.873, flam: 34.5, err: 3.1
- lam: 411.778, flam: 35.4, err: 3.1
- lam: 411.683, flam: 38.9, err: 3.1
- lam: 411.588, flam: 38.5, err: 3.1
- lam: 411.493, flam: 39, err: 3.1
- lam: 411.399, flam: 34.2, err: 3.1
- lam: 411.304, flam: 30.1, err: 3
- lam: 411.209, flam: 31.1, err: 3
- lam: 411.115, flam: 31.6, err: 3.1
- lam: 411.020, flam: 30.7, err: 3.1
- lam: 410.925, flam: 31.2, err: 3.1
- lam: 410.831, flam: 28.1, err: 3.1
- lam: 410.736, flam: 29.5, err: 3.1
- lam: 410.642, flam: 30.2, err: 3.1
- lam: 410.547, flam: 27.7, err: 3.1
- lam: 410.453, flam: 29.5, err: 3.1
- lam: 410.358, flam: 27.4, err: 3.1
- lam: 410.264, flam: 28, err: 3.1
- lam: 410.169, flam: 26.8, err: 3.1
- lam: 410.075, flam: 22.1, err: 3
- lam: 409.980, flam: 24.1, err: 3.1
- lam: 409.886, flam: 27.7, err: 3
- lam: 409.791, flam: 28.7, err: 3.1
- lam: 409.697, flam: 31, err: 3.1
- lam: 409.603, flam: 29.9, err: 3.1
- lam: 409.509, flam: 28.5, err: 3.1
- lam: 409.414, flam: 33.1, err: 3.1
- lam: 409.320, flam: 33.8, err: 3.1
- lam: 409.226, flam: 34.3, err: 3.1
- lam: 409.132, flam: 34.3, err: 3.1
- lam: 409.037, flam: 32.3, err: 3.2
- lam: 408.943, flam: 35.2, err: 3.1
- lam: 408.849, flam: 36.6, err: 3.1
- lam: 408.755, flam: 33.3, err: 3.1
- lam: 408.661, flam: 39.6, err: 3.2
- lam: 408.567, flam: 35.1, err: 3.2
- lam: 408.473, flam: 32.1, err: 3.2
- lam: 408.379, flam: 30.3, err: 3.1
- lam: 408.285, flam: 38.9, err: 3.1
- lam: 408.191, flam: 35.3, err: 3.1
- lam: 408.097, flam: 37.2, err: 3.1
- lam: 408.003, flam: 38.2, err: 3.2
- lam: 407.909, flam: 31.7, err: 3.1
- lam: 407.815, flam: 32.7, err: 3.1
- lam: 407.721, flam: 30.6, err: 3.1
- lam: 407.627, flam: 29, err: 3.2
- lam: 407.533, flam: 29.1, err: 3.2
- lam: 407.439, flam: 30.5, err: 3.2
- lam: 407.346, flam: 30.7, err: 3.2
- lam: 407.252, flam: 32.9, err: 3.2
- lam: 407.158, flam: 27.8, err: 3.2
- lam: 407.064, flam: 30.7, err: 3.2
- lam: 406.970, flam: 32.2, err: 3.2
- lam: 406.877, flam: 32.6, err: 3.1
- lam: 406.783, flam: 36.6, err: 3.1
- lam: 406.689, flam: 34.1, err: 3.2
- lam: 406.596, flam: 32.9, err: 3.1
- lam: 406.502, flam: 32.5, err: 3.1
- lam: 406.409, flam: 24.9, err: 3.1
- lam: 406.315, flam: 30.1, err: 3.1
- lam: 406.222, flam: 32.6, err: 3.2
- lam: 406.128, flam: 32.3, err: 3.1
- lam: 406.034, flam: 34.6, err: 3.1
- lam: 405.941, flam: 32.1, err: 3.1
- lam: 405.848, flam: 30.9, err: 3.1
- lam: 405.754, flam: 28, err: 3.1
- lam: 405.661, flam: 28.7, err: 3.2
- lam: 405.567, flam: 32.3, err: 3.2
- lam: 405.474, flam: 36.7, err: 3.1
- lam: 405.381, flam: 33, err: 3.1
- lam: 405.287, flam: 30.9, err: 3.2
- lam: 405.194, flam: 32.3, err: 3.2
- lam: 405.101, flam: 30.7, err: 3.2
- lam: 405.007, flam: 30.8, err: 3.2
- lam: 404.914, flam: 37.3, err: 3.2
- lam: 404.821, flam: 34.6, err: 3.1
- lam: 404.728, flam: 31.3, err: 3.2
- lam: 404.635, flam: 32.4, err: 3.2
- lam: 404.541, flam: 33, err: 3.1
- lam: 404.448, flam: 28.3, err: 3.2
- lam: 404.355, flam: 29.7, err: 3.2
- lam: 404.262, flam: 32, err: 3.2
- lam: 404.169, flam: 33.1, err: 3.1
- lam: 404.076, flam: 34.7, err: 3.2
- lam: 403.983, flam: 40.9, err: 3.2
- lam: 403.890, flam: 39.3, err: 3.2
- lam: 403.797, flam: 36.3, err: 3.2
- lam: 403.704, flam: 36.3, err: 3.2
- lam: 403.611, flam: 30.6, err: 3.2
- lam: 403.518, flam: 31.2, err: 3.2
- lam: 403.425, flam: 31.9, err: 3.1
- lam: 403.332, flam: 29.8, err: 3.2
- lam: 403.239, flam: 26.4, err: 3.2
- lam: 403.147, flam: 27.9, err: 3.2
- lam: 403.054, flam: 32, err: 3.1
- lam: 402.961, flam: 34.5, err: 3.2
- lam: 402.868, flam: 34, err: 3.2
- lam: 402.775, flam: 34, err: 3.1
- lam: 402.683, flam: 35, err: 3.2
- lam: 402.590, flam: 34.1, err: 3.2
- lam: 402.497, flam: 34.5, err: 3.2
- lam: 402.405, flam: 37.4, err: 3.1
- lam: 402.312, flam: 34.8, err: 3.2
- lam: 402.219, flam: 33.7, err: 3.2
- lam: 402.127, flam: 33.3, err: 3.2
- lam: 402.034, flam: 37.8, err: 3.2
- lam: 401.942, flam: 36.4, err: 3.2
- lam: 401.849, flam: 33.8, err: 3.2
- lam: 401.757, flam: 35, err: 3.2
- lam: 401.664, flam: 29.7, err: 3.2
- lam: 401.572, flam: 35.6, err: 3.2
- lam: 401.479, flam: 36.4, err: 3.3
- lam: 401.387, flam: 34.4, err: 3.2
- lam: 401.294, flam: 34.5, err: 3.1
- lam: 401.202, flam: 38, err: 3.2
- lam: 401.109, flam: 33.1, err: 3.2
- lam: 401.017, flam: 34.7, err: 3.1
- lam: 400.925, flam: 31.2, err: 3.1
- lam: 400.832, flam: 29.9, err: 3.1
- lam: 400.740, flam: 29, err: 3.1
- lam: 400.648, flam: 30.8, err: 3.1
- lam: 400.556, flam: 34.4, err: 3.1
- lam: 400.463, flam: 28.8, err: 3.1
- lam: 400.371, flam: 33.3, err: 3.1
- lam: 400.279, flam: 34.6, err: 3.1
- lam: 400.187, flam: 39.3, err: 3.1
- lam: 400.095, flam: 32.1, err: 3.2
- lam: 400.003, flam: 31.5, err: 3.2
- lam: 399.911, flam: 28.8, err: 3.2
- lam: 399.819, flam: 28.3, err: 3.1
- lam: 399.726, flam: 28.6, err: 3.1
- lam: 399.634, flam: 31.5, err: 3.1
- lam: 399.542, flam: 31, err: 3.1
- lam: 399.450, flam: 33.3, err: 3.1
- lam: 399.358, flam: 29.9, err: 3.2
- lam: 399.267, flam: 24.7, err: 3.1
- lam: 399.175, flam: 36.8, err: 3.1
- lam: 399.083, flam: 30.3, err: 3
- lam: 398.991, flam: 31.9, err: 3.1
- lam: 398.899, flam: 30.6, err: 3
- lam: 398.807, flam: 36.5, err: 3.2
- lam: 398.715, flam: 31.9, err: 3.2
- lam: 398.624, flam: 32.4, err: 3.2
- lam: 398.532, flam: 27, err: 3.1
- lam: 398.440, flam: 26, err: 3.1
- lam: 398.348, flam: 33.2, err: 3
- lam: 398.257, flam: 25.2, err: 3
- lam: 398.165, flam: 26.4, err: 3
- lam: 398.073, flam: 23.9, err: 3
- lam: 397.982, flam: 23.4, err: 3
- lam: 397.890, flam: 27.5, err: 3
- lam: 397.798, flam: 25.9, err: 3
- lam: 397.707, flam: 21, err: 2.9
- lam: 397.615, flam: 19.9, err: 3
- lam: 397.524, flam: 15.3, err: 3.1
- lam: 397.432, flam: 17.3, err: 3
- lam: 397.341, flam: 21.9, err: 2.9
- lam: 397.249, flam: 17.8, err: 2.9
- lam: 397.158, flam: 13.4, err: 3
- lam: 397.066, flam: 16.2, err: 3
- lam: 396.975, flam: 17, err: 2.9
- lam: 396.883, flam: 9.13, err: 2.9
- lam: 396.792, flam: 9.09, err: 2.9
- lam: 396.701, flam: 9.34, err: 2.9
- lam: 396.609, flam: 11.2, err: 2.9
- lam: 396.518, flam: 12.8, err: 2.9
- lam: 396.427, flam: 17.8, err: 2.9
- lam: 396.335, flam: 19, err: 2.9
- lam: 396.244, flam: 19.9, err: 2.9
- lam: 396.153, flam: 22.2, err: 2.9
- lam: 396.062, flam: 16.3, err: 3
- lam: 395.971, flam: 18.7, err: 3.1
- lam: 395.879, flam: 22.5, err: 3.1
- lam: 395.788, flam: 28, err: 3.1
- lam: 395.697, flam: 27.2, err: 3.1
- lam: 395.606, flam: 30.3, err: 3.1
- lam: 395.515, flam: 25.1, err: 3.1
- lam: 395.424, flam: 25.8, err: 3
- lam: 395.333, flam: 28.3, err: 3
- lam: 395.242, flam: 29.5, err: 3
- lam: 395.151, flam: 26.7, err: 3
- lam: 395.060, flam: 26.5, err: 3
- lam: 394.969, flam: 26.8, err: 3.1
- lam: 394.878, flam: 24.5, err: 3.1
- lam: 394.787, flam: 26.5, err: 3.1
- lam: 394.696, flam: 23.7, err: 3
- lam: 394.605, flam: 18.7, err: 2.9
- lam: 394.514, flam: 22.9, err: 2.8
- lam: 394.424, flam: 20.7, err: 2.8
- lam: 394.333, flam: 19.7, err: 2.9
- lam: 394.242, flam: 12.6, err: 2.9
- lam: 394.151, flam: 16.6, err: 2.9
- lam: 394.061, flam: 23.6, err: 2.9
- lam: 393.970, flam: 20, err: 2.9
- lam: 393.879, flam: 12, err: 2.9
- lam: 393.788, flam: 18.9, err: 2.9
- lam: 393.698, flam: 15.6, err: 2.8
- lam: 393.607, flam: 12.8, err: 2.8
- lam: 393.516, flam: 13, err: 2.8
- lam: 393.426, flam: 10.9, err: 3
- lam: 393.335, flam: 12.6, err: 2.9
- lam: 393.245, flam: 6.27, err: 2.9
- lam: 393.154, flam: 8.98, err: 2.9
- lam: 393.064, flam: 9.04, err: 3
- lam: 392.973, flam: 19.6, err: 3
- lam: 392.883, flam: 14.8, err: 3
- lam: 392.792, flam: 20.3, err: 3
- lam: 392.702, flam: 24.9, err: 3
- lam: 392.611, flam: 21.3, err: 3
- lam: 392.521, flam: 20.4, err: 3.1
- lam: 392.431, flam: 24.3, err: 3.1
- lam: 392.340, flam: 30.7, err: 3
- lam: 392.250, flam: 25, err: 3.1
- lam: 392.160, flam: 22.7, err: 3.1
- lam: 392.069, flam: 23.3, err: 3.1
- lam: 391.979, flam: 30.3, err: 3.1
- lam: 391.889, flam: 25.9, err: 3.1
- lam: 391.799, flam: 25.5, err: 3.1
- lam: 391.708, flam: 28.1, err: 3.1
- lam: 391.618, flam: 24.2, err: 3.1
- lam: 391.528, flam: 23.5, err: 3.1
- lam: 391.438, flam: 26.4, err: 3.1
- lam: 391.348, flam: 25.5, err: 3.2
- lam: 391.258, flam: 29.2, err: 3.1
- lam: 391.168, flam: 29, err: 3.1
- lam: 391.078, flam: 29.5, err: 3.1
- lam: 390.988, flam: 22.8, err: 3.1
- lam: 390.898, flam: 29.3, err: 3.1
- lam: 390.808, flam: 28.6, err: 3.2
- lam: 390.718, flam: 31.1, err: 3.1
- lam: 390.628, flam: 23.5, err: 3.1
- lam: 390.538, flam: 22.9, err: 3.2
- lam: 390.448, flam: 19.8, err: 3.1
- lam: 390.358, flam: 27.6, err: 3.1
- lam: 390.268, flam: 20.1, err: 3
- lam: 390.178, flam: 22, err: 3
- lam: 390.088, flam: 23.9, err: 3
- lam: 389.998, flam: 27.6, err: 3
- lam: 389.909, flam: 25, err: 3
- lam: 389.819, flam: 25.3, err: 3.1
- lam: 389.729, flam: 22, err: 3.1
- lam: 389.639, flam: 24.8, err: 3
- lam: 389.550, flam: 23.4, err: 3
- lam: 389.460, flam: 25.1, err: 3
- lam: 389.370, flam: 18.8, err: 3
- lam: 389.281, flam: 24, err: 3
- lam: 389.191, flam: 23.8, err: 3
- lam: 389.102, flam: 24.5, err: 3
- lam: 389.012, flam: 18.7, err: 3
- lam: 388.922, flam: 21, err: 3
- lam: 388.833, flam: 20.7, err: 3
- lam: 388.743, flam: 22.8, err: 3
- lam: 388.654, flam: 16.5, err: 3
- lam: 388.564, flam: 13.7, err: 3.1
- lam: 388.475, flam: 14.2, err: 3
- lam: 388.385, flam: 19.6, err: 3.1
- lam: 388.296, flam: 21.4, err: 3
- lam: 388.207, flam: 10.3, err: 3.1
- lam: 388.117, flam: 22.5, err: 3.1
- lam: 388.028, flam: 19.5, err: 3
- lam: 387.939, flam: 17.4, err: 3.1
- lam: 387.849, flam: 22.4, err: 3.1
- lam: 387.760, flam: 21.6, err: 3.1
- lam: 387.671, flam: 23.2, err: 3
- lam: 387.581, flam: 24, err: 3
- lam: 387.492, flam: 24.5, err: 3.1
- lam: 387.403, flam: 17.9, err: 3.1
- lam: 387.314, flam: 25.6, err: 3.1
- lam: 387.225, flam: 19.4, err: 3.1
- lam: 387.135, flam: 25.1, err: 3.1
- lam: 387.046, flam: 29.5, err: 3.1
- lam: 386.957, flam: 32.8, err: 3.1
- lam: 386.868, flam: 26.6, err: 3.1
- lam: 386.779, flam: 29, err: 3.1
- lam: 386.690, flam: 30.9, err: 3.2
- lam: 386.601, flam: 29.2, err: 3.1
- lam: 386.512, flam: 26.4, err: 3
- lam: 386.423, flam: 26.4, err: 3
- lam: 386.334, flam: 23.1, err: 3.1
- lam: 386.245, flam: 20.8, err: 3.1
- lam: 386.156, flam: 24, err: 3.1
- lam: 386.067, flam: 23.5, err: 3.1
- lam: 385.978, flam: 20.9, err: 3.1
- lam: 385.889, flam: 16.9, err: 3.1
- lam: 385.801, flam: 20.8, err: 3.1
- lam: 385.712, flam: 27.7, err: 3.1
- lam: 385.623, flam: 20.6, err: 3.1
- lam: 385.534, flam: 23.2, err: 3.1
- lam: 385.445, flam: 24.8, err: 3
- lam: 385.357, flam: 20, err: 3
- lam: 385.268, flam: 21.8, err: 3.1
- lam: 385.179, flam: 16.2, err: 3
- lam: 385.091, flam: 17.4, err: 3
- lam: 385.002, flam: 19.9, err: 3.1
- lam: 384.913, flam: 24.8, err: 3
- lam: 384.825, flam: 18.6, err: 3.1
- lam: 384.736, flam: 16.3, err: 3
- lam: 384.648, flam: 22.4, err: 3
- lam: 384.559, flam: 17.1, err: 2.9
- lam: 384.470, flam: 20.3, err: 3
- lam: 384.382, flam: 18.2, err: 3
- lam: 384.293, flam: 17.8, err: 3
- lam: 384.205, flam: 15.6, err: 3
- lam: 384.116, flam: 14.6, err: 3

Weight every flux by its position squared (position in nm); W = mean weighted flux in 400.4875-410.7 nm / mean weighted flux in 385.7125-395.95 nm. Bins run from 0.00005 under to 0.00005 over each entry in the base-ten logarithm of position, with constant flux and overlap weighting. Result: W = 1.55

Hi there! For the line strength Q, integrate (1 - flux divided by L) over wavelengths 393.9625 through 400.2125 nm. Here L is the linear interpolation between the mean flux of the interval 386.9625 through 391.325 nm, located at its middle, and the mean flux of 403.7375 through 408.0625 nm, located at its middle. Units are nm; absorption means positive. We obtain 0.79 nm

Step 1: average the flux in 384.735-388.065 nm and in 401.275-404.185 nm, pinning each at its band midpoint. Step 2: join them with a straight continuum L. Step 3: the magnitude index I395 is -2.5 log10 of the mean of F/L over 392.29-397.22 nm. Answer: 0.44 mag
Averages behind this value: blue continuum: 23.1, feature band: 19.2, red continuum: 34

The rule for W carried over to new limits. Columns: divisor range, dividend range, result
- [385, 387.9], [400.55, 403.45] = 1.53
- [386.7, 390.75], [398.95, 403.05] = 1.56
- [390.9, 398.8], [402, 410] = 1.60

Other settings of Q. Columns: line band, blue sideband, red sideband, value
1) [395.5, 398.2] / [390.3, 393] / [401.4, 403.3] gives 0.91 nm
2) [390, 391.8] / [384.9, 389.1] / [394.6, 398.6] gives -0.30 nm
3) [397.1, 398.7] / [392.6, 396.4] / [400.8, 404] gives 0.16 nm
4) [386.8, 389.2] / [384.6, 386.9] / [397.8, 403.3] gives 0.26 nm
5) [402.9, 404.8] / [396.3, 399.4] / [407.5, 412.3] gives -0.37 nm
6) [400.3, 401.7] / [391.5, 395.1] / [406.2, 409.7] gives -0.32 nm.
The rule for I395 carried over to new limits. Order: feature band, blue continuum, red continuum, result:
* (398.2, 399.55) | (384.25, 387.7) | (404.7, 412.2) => -0.10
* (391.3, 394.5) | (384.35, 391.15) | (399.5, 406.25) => 0.30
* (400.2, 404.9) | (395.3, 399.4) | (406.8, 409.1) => -0.20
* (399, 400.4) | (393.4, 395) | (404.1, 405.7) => -0.22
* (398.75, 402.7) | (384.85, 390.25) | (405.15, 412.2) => -0.16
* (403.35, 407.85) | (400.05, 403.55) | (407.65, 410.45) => 0.01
